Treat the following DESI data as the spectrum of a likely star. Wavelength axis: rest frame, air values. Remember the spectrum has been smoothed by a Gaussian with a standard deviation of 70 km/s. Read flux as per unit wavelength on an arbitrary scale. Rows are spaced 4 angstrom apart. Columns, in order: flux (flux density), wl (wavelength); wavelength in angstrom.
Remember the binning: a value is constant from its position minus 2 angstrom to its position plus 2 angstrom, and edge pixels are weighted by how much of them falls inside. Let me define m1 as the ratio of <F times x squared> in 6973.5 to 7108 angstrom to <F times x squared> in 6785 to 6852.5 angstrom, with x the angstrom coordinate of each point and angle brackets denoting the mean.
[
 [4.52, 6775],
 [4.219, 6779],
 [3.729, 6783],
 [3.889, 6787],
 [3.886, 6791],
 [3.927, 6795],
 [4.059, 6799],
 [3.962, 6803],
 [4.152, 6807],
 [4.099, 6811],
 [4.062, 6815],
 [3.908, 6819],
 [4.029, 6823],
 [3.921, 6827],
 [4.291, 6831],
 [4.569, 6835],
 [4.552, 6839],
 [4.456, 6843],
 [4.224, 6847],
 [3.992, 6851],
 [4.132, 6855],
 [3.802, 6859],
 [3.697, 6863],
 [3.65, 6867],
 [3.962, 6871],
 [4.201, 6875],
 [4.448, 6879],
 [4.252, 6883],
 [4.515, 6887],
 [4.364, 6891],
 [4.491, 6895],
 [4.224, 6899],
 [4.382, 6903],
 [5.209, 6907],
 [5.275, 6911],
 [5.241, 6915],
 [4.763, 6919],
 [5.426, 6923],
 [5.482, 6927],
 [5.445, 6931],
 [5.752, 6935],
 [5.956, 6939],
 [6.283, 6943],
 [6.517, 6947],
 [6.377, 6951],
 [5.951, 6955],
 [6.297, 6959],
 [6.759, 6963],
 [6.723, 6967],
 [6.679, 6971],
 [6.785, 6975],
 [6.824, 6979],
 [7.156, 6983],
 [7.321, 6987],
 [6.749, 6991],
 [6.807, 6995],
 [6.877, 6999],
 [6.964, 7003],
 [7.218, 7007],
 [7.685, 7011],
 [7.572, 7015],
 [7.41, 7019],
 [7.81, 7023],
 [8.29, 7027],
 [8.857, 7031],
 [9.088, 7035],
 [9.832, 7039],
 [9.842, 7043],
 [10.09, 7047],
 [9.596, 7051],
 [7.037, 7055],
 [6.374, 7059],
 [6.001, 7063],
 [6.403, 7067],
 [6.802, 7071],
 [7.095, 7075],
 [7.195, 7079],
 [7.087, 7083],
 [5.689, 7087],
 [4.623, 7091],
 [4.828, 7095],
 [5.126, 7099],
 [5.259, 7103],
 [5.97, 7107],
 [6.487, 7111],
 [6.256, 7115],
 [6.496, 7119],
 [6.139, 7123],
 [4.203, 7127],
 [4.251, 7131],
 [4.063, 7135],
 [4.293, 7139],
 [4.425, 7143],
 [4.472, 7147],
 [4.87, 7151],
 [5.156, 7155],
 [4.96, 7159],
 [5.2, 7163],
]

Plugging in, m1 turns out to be 1.9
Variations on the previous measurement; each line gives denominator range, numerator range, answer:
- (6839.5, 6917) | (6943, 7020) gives 1.62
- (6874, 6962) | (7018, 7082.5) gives 1.57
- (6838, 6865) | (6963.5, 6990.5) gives 1.74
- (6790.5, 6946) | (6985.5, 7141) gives 1.59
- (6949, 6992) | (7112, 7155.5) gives 0.78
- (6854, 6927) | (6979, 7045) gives 1.81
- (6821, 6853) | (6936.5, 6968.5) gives 1.54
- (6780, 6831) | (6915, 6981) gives 1.60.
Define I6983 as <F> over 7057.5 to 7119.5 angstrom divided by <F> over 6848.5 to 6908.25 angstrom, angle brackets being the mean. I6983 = 1.4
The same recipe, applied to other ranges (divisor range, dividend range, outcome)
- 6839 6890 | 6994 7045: 1.95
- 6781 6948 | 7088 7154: 1.14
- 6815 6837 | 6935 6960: 1.50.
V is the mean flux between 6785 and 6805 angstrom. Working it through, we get 3.94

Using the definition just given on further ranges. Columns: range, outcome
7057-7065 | 6.19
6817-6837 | 4.14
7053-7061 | 6.71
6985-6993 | 7.04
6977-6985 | 6.99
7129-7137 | 4.16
